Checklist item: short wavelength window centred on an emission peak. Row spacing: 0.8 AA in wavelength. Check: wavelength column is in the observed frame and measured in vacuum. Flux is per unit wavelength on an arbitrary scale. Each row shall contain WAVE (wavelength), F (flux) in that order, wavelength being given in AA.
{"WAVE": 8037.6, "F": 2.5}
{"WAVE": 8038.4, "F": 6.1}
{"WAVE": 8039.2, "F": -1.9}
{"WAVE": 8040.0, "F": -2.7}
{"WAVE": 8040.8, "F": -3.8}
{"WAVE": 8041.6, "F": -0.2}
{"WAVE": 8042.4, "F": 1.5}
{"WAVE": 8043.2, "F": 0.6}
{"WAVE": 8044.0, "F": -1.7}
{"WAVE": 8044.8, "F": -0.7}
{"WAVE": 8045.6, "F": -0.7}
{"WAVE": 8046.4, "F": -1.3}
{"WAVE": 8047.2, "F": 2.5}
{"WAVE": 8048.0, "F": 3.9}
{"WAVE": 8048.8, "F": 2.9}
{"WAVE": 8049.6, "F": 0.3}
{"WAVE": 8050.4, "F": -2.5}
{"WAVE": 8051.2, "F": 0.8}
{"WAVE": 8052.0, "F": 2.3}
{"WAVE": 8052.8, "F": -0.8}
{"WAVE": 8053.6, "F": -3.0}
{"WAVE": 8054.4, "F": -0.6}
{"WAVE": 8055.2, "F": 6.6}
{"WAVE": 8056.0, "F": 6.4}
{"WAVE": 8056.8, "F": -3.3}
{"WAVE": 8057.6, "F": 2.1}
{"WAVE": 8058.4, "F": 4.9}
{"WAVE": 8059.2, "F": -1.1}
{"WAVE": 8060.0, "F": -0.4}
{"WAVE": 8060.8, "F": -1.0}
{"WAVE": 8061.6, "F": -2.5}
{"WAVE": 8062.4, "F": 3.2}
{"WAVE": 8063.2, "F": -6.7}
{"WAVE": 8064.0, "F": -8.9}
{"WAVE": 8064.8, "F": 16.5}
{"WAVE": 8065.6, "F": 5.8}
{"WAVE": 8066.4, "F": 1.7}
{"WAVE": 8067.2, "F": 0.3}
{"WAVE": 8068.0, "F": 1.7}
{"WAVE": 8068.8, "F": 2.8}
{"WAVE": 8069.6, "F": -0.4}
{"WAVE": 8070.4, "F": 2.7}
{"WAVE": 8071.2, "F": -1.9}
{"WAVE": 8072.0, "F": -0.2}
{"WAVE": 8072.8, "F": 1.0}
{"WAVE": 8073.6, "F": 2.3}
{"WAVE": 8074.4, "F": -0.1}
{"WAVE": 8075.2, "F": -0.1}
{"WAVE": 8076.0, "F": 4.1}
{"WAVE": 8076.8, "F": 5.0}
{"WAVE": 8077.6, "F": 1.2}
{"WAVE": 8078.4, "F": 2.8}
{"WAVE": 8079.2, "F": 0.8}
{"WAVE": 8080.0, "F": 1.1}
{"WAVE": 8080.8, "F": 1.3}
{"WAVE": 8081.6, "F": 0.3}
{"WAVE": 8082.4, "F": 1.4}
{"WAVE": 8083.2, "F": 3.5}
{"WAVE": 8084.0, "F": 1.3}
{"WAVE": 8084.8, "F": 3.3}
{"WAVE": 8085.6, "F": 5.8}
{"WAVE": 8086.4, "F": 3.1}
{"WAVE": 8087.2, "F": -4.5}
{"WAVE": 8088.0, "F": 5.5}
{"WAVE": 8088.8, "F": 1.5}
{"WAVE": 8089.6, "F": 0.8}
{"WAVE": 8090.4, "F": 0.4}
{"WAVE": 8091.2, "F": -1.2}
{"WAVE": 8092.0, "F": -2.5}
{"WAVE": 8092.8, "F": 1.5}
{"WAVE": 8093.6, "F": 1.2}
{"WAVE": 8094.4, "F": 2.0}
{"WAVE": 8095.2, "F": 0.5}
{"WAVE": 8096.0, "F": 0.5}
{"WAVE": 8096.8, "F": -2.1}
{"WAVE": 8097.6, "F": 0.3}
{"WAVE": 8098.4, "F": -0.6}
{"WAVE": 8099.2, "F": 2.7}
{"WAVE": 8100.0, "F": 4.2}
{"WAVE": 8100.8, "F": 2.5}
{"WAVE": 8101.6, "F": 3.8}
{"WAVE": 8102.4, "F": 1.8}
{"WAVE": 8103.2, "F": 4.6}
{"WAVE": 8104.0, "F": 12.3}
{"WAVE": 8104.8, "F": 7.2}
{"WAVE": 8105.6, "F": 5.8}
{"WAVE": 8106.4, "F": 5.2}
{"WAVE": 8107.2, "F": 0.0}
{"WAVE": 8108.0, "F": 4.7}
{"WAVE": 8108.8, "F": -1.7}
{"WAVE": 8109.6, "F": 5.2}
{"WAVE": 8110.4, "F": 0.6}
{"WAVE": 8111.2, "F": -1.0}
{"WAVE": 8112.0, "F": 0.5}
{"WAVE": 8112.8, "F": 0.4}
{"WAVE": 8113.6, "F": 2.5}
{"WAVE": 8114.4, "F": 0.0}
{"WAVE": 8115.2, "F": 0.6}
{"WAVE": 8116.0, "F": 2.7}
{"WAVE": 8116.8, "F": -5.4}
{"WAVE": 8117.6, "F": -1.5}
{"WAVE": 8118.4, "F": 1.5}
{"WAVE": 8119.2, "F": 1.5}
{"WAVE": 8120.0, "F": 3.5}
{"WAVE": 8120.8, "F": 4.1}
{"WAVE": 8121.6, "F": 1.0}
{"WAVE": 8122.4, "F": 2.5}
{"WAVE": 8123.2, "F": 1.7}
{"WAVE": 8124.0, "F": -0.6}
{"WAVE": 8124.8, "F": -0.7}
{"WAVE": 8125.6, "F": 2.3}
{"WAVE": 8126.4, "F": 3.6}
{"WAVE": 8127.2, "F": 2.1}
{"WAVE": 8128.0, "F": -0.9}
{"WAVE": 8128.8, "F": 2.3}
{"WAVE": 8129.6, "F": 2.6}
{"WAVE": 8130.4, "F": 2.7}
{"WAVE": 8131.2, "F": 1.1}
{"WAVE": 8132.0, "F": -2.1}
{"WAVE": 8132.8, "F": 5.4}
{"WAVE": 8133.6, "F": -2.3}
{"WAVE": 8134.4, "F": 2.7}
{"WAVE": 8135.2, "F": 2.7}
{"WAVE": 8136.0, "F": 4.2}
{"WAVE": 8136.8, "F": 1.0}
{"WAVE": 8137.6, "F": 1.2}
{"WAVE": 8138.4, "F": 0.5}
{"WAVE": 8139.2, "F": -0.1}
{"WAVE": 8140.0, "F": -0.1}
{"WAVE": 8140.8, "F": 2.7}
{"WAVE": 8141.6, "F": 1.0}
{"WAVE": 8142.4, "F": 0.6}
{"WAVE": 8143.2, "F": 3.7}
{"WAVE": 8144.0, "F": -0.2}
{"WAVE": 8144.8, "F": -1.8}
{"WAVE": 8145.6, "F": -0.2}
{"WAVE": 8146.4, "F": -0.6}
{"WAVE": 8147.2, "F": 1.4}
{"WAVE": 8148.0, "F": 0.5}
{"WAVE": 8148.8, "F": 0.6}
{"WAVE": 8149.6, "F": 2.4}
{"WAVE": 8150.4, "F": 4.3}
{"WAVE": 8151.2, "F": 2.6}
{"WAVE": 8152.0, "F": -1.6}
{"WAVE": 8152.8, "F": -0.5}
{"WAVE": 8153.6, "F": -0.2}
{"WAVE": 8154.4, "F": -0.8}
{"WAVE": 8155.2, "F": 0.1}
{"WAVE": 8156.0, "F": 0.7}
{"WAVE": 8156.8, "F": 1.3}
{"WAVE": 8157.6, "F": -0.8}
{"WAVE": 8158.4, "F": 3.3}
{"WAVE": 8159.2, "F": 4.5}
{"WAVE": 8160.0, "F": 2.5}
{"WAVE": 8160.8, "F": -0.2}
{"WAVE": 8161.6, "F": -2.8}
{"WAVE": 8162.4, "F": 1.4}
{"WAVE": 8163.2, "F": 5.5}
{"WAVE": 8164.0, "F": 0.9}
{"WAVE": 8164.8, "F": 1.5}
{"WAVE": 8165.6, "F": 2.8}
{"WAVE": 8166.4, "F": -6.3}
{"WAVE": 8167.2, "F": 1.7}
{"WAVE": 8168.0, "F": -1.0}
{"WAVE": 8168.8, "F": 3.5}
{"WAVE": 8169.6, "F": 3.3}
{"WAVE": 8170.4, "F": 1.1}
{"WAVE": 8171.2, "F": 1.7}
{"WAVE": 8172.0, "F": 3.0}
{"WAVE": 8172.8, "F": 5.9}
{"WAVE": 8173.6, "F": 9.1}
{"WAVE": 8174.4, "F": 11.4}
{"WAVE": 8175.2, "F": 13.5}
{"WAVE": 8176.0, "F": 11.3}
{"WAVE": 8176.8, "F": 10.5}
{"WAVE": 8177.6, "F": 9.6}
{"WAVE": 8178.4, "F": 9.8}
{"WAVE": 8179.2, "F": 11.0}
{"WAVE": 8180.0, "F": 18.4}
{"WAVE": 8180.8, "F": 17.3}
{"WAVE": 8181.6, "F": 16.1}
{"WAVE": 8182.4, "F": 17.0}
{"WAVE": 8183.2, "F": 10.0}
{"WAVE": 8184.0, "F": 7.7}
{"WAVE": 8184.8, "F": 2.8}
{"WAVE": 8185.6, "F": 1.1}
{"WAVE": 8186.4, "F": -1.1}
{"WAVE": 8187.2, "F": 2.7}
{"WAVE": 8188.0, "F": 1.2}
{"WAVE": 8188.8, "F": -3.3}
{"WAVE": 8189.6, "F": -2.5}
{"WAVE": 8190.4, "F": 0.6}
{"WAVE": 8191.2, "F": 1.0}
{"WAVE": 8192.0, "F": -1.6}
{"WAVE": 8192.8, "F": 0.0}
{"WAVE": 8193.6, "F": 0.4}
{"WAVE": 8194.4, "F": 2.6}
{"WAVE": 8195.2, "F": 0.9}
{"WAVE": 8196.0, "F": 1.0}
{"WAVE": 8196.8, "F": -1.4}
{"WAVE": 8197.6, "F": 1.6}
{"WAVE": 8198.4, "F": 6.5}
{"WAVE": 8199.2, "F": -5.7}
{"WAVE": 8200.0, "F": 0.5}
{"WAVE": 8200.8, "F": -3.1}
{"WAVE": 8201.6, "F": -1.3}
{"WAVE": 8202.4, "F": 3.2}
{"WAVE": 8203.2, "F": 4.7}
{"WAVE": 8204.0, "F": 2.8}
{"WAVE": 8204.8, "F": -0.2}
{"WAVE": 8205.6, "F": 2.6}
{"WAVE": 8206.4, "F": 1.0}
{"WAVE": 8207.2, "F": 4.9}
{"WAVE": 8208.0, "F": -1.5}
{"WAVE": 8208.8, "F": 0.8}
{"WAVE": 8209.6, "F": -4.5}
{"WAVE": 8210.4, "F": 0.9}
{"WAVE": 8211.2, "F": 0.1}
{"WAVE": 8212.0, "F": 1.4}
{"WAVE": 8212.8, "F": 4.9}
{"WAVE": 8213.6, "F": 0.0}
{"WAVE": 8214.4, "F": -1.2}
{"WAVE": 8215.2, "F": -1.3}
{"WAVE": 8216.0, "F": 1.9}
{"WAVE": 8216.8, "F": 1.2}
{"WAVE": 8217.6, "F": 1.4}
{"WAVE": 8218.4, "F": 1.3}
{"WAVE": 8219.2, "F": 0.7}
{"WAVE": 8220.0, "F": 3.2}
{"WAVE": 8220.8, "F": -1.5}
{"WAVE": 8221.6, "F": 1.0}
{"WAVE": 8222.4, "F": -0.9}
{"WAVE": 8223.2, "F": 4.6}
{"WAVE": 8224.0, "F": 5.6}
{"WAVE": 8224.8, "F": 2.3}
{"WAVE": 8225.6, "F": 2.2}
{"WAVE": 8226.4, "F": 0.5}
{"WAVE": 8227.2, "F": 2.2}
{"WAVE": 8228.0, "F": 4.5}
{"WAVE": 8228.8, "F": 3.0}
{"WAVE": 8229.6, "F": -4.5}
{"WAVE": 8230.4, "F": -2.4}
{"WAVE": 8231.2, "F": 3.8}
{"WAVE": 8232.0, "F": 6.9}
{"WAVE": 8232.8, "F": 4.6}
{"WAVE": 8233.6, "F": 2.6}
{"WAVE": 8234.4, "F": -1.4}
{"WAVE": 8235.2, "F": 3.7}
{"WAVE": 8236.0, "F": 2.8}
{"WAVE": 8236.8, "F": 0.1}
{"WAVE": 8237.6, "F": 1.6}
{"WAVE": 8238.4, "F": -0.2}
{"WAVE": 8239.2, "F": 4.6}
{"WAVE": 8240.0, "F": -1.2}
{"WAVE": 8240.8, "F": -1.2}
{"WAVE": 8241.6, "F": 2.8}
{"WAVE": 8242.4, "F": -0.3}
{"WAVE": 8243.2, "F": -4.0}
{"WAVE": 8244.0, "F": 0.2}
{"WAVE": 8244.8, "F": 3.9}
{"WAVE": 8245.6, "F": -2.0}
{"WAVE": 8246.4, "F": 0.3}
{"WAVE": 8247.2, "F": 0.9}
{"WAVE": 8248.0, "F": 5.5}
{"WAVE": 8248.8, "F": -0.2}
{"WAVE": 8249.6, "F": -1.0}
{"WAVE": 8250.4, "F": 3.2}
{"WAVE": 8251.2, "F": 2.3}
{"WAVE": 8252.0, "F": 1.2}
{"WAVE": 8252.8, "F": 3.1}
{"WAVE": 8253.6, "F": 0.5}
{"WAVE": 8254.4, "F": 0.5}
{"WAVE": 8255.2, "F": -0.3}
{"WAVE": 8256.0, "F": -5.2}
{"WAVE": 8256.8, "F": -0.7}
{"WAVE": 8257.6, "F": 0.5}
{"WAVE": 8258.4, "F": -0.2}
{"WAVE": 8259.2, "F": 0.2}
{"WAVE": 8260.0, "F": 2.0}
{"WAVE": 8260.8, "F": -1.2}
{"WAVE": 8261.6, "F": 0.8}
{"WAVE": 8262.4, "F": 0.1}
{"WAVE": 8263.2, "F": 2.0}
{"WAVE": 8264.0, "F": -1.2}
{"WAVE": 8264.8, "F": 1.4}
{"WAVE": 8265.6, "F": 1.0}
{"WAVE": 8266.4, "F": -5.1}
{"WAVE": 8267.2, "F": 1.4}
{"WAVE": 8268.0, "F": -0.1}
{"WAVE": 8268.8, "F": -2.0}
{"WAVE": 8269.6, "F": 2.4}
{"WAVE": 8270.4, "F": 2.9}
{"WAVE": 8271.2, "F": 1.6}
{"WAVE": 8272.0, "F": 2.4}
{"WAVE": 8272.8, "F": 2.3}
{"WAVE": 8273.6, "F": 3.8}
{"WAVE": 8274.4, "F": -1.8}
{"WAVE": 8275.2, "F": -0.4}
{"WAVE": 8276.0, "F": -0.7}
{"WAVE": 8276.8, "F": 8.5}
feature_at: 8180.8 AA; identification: [O II]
